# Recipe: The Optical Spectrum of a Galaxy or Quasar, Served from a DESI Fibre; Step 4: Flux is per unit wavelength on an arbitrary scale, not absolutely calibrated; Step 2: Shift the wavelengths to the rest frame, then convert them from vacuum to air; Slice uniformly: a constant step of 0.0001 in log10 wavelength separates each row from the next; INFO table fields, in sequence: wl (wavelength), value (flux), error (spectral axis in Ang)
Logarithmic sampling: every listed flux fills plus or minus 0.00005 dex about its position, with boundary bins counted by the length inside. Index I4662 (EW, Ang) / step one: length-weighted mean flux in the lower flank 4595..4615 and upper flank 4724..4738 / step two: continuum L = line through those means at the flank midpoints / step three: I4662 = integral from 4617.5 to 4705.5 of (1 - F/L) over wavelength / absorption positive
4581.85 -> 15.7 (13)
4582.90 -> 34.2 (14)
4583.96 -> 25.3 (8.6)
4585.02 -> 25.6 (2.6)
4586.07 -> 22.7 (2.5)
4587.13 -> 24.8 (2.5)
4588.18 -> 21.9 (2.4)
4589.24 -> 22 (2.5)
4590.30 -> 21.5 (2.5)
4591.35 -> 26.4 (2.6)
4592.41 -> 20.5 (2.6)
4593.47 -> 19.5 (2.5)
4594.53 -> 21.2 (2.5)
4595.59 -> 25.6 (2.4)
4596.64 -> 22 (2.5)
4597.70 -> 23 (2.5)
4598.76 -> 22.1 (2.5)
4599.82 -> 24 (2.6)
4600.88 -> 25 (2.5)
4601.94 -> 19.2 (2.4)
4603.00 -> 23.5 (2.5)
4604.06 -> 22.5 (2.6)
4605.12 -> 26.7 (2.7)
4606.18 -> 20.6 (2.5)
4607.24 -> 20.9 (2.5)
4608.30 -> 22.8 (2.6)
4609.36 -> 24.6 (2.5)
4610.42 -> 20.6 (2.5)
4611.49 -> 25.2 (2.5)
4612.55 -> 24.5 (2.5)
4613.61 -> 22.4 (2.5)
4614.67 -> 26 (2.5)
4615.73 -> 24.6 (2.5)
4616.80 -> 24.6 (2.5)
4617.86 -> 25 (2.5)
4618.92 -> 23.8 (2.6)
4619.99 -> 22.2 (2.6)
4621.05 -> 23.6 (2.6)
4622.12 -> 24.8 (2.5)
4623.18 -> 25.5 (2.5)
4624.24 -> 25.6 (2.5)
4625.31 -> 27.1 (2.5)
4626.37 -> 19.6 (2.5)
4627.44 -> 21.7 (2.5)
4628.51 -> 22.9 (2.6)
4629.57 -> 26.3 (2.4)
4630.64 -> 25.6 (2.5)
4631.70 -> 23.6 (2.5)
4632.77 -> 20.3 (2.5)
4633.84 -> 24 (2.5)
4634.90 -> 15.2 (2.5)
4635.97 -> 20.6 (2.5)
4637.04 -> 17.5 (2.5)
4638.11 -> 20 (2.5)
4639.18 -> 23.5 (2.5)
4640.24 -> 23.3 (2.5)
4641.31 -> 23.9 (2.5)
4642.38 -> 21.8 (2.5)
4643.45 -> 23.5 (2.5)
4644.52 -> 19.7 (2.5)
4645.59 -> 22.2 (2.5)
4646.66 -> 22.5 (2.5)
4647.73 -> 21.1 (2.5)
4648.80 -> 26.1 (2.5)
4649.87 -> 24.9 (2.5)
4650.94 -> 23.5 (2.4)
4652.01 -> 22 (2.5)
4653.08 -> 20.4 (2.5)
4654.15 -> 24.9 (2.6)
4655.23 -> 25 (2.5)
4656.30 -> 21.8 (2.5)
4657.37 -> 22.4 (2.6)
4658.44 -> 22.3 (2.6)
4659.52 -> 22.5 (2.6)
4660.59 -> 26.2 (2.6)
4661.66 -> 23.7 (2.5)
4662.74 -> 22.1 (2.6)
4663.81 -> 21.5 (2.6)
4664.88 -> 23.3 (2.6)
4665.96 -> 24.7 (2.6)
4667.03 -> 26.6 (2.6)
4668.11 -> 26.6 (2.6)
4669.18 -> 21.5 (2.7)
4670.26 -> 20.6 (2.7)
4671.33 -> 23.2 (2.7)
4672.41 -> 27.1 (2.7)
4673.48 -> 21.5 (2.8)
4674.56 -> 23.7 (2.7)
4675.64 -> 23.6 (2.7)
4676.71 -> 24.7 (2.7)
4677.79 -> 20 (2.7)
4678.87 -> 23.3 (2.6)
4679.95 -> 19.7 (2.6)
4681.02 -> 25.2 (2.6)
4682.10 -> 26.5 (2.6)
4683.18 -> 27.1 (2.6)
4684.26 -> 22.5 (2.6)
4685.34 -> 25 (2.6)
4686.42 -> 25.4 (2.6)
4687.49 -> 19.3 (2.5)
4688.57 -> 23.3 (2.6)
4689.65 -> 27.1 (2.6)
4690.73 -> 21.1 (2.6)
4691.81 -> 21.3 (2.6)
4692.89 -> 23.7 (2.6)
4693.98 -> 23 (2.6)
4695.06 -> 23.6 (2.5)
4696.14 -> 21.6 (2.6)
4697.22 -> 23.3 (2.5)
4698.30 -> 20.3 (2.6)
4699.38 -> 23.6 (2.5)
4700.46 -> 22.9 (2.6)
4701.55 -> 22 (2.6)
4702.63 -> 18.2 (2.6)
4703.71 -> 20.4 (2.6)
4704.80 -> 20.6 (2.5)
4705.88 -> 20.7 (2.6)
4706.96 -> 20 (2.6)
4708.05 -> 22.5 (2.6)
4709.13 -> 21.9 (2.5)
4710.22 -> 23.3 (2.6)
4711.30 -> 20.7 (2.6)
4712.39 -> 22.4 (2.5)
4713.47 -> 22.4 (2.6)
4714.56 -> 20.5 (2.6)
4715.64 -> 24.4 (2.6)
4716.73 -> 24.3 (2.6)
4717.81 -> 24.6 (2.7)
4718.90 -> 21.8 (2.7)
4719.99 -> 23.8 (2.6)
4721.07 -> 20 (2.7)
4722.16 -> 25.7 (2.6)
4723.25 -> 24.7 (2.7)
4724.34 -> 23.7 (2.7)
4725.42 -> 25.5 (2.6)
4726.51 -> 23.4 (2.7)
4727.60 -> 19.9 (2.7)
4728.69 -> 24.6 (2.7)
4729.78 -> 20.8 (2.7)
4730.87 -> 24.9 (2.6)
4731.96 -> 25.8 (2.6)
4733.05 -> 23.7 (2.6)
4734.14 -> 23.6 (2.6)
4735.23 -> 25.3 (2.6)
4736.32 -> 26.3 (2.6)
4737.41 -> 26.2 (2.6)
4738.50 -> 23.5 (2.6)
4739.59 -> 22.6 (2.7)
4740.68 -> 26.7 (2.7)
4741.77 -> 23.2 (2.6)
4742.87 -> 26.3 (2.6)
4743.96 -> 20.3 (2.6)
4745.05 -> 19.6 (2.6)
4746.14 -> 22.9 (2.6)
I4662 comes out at 2.5 Ang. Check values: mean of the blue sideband 23.2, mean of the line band 23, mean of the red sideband 24.1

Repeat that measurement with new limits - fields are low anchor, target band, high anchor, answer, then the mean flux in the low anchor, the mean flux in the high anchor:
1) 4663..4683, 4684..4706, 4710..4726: 1.0 Ang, 23.6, 23.2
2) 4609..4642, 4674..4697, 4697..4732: -0.7 Ang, 23.1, 22.5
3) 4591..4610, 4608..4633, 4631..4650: -1.8 Ang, 22.7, 21.8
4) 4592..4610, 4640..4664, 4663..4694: 0.3 Ang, 22.6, 23.5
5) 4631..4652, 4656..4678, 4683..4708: -1.2 Ang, 22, 22.4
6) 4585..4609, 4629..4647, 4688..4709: 0.4 Ang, 22.7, 22.1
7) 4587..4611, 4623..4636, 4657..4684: 0.0 Ang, 22.6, 23.6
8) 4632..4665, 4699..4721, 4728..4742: 1.7 Ang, 22.3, 24.4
